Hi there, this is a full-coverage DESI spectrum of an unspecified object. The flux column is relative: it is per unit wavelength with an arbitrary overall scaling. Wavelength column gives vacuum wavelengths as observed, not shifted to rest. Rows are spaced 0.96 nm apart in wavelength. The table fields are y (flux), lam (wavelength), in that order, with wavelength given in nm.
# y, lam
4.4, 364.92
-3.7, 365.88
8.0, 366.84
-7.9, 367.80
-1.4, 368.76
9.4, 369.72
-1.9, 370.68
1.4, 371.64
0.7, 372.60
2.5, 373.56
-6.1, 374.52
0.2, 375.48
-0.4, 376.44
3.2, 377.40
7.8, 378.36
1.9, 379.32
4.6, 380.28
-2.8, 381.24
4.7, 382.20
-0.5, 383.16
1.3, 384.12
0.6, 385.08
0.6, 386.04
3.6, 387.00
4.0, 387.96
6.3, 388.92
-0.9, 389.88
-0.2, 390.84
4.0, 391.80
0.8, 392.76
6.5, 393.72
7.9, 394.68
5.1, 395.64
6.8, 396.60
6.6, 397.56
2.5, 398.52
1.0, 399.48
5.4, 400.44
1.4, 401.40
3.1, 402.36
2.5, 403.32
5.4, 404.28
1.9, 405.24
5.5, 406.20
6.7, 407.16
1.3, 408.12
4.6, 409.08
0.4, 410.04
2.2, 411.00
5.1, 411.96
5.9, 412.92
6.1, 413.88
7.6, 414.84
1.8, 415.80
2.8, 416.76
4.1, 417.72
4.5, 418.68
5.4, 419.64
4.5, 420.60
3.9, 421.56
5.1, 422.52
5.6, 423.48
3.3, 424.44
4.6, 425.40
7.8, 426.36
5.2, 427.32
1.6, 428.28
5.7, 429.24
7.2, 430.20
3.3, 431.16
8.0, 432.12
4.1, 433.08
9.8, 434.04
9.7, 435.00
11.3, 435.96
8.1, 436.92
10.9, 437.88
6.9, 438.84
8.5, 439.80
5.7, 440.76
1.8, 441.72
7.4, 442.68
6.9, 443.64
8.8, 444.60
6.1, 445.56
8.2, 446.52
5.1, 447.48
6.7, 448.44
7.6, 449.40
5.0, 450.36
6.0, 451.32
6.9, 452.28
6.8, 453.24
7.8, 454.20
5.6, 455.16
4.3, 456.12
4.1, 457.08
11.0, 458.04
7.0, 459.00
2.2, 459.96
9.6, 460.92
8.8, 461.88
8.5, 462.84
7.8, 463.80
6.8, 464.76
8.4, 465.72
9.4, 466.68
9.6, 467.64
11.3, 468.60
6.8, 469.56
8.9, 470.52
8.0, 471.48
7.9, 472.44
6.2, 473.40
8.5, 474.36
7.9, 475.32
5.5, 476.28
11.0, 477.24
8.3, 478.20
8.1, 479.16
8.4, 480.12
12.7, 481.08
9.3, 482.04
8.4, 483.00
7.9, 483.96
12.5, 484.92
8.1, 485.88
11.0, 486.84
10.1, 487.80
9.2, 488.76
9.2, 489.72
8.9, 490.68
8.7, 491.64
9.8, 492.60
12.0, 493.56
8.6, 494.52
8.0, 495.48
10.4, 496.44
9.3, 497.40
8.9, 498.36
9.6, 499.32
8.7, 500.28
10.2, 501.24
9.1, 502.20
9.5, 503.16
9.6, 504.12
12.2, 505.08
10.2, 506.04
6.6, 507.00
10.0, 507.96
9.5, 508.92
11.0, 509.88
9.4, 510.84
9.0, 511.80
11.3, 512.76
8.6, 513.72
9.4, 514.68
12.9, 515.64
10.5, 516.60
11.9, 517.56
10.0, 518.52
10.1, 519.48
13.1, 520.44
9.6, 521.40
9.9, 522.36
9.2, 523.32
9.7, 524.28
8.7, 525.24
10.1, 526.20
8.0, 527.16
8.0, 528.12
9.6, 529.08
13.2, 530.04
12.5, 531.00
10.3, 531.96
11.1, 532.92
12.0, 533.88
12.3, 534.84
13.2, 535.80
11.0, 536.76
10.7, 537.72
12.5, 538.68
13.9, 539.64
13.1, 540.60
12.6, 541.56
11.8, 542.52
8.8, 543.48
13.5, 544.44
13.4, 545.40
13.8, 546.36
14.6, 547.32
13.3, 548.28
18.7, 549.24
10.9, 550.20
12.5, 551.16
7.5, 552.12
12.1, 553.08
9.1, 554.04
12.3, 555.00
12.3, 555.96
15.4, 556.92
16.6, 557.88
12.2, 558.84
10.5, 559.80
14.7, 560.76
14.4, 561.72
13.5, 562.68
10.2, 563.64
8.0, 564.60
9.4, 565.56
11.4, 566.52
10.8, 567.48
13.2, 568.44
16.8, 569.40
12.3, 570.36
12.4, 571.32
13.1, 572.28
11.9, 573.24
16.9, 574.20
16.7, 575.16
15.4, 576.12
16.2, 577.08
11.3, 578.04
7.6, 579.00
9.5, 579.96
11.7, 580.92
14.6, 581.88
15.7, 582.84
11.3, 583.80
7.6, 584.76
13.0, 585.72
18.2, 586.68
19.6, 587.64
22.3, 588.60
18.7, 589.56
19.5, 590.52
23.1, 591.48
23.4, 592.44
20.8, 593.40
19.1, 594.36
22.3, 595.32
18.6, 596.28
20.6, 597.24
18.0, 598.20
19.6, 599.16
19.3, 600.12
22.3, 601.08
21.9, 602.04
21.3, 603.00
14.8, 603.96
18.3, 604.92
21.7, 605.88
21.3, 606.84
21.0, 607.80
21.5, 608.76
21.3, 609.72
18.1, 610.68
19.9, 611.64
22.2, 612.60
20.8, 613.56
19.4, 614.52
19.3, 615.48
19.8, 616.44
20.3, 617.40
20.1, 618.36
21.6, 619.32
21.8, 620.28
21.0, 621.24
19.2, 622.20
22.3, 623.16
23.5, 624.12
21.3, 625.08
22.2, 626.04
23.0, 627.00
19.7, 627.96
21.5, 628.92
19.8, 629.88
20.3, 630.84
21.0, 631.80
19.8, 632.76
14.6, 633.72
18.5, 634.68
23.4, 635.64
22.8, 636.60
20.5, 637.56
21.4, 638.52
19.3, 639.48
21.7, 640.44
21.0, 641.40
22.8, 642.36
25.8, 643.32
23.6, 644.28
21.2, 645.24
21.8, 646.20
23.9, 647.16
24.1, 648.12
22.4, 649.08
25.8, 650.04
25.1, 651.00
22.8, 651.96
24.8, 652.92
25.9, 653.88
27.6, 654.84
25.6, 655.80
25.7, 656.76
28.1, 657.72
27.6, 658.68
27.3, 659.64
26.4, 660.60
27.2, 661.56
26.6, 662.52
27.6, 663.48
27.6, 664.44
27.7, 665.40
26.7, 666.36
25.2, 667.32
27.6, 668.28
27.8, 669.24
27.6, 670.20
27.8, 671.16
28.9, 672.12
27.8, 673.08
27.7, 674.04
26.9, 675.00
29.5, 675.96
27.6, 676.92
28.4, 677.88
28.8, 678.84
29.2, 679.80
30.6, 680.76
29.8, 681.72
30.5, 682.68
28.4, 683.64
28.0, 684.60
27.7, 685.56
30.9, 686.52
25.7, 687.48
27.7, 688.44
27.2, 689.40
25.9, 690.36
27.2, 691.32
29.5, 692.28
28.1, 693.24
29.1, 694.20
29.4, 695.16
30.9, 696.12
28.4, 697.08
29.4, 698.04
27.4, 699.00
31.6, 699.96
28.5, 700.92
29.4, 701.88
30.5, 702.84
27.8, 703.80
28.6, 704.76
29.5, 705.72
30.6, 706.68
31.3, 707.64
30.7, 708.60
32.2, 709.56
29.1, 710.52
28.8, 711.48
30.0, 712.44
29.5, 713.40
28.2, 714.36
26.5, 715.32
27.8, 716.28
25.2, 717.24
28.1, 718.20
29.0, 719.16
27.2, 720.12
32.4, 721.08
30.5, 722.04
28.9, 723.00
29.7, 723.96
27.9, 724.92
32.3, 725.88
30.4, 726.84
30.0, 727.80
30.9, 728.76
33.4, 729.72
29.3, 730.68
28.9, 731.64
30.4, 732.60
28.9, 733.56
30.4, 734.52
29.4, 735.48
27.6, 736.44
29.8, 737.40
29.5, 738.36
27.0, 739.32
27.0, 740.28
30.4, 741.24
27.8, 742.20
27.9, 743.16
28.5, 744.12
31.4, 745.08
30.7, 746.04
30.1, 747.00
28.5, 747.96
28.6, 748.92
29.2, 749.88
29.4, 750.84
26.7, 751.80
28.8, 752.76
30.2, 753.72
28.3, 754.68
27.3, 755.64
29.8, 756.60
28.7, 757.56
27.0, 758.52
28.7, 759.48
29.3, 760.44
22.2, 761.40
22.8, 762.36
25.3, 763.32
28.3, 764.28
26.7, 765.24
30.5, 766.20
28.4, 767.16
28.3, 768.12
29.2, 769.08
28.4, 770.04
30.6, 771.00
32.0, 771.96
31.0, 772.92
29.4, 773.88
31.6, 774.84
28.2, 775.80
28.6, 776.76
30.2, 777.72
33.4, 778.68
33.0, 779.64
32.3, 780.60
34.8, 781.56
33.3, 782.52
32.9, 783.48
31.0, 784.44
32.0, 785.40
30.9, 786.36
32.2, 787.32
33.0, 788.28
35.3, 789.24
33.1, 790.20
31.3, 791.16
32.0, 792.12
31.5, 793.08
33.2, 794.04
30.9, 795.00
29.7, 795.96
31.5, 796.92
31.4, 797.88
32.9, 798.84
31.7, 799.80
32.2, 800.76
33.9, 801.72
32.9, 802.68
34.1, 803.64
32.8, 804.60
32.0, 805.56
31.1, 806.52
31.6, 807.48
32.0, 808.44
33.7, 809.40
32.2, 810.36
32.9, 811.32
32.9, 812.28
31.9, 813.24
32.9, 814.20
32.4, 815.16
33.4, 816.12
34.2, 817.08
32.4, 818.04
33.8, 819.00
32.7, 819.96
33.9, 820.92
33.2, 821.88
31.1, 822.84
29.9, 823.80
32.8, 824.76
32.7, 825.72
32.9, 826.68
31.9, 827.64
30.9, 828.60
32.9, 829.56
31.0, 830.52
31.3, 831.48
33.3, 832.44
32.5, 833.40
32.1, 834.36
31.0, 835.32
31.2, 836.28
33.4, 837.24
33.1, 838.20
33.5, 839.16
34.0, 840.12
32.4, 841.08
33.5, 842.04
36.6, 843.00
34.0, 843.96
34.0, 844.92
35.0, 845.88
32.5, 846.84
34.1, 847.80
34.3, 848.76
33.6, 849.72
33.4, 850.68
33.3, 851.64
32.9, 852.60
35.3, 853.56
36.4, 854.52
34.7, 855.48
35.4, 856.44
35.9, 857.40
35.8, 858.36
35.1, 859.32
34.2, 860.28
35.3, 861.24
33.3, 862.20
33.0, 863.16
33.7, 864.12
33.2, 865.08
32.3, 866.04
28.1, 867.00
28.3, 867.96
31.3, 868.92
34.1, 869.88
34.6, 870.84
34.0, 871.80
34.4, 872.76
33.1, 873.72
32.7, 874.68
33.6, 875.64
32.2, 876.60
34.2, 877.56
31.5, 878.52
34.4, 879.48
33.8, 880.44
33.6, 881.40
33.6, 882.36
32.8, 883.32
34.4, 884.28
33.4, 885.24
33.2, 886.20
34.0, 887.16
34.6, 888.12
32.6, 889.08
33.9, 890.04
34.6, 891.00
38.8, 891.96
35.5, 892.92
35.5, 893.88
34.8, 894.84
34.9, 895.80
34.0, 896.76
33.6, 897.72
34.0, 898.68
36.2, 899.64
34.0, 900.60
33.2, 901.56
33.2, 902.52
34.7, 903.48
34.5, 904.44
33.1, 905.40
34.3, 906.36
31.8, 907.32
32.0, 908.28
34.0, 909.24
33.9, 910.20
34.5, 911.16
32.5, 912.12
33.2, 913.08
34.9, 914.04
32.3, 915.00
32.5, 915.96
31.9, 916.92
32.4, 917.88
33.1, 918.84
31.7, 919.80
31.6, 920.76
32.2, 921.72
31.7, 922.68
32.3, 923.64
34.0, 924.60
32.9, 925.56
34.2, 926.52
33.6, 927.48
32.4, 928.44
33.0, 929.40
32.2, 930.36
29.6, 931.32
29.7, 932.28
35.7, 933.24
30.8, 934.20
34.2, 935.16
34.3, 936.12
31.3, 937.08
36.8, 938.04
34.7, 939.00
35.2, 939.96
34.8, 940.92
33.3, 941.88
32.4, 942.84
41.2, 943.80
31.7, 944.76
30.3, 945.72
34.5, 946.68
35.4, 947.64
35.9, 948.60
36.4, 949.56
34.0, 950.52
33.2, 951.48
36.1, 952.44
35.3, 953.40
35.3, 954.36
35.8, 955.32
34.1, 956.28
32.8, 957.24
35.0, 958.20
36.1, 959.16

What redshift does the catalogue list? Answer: 0.473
